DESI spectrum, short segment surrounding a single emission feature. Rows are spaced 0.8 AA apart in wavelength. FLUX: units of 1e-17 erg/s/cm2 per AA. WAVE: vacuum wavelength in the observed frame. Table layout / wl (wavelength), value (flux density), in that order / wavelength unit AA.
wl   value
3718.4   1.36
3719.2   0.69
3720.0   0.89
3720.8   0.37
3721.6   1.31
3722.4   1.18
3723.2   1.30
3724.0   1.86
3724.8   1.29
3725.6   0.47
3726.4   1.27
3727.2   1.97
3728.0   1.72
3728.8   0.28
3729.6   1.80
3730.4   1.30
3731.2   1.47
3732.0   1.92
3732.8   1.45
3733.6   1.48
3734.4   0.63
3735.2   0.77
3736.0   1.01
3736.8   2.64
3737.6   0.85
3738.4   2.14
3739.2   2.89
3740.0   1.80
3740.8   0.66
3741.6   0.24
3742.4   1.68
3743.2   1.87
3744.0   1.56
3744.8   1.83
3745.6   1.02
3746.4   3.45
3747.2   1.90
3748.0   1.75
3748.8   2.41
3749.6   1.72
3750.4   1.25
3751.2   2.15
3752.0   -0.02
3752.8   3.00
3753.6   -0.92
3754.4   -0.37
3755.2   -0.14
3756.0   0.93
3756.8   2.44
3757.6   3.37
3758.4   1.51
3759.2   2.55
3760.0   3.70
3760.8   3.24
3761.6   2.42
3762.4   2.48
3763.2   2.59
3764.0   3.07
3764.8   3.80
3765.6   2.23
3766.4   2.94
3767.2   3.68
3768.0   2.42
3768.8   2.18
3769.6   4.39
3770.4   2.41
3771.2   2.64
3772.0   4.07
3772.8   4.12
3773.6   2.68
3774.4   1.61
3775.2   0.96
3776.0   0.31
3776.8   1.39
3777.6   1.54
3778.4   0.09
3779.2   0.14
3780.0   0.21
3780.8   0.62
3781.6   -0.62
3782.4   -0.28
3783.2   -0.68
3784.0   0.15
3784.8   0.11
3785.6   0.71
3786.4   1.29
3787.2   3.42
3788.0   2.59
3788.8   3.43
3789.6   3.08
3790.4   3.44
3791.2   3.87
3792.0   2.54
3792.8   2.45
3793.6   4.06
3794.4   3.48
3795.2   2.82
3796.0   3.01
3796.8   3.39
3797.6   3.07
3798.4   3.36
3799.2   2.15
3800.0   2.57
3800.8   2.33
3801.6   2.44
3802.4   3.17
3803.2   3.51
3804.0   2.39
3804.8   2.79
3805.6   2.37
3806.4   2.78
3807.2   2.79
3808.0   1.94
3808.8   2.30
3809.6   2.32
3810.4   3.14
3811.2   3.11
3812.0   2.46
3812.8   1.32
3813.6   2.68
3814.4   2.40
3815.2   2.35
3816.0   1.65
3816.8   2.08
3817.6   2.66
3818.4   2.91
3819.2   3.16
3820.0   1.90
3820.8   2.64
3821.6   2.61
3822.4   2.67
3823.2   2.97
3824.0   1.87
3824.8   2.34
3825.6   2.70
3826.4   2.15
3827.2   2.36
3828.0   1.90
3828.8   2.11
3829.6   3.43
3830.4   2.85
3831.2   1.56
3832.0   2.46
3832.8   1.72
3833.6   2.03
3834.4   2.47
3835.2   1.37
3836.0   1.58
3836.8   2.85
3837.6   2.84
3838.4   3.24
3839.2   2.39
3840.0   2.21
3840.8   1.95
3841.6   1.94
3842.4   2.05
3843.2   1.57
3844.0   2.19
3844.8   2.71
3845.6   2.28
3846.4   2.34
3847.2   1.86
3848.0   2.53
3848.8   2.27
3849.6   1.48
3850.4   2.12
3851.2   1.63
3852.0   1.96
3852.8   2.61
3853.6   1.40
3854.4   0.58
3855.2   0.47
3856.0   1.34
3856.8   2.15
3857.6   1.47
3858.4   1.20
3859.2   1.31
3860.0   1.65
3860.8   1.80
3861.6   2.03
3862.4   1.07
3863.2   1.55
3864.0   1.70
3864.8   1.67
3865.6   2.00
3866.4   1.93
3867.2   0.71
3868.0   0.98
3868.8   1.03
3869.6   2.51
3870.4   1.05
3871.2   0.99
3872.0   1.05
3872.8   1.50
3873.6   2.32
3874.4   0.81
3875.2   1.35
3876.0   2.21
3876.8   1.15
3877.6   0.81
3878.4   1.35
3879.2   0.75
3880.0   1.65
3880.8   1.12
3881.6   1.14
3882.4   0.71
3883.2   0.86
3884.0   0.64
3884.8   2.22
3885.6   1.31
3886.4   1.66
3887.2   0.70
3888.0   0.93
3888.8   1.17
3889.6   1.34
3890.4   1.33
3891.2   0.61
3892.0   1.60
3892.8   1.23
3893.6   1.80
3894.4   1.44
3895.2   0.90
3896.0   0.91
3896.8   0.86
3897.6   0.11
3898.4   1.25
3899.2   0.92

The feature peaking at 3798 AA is Lyman alpha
